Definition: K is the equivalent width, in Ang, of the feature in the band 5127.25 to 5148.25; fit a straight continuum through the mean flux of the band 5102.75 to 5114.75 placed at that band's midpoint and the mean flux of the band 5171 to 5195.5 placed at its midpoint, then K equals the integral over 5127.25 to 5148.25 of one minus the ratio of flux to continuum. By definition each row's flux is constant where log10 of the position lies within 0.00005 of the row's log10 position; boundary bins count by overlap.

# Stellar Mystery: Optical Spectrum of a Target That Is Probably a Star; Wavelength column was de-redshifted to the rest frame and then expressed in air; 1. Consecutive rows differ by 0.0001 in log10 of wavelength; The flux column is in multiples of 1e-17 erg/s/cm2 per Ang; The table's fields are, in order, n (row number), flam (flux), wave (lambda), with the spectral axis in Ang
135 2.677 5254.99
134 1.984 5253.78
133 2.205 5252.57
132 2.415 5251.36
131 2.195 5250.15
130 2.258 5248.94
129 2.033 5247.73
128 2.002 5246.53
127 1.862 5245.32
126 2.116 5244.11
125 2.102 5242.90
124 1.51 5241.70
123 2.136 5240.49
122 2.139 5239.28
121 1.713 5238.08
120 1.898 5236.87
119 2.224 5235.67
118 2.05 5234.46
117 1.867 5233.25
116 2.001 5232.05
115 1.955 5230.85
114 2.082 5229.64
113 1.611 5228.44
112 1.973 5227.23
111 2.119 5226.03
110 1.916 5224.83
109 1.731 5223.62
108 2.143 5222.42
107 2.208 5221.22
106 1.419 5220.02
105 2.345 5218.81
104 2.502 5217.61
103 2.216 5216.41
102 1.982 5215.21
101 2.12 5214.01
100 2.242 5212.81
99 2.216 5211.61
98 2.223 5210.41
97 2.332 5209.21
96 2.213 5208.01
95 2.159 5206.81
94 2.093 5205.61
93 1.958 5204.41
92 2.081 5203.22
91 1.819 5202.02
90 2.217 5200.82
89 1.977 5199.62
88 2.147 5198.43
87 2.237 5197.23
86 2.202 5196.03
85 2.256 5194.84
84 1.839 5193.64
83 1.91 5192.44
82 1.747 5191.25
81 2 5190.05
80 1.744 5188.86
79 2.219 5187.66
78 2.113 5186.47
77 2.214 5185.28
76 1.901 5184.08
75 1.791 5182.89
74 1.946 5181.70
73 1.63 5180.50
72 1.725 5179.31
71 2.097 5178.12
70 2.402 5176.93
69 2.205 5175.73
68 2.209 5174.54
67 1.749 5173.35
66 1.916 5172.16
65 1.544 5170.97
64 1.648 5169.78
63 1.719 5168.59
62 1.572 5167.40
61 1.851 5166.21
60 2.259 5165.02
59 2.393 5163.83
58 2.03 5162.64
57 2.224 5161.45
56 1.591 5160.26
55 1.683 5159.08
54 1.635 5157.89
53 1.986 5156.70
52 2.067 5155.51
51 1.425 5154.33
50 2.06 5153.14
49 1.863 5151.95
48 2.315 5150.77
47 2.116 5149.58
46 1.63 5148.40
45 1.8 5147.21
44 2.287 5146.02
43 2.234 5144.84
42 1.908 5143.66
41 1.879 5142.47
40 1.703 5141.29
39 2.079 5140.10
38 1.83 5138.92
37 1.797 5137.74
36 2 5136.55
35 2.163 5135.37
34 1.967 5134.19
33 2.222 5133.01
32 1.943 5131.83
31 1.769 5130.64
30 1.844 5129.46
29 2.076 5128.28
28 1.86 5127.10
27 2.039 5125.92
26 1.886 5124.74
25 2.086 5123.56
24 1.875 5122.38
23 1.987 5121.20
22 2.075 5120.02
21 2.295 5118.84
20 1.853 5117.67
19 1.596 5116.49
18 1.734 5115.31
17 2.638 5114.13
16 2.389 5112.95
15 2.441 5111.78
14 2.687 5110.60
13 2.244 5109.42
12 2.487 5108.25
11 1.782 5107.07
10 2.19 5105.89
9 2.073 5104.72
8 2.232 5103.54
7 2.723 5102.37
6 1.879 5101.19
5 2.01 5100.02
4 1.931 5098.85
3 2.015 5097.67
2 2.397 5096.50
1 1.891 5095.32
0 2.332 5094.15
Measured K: 2.2 Ang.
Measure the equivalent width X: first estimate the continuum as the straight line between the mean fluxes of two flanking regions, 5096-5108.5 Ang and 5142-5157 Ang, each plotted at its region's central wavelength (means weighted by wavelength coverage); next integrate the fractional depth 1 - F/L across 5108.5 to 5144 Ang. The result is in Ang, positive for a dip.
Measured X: 0.4 Ang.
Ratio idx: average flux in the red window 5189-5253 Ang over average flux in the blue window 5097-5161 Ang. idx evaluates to 1.02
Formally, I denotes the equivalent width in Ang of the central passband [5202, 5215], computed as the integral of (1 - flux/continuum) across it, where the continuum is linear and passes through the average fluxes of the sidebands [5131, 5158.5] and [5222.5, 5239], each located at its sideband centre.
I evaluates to -1.3 Ang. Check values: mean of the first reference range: 1.95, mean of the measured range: 2.14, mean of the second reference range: 1.94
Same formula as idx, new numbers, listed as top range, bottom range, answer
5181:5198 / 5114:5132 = 1.03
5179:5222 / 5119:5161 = 1.06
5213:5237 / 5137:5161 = 1.07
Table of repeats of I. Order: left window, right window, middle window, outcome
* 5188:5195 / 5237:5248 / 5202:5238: -2.32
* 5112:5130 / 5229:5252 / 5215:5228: -0.12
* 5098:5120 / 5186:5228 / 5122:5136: 1.12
